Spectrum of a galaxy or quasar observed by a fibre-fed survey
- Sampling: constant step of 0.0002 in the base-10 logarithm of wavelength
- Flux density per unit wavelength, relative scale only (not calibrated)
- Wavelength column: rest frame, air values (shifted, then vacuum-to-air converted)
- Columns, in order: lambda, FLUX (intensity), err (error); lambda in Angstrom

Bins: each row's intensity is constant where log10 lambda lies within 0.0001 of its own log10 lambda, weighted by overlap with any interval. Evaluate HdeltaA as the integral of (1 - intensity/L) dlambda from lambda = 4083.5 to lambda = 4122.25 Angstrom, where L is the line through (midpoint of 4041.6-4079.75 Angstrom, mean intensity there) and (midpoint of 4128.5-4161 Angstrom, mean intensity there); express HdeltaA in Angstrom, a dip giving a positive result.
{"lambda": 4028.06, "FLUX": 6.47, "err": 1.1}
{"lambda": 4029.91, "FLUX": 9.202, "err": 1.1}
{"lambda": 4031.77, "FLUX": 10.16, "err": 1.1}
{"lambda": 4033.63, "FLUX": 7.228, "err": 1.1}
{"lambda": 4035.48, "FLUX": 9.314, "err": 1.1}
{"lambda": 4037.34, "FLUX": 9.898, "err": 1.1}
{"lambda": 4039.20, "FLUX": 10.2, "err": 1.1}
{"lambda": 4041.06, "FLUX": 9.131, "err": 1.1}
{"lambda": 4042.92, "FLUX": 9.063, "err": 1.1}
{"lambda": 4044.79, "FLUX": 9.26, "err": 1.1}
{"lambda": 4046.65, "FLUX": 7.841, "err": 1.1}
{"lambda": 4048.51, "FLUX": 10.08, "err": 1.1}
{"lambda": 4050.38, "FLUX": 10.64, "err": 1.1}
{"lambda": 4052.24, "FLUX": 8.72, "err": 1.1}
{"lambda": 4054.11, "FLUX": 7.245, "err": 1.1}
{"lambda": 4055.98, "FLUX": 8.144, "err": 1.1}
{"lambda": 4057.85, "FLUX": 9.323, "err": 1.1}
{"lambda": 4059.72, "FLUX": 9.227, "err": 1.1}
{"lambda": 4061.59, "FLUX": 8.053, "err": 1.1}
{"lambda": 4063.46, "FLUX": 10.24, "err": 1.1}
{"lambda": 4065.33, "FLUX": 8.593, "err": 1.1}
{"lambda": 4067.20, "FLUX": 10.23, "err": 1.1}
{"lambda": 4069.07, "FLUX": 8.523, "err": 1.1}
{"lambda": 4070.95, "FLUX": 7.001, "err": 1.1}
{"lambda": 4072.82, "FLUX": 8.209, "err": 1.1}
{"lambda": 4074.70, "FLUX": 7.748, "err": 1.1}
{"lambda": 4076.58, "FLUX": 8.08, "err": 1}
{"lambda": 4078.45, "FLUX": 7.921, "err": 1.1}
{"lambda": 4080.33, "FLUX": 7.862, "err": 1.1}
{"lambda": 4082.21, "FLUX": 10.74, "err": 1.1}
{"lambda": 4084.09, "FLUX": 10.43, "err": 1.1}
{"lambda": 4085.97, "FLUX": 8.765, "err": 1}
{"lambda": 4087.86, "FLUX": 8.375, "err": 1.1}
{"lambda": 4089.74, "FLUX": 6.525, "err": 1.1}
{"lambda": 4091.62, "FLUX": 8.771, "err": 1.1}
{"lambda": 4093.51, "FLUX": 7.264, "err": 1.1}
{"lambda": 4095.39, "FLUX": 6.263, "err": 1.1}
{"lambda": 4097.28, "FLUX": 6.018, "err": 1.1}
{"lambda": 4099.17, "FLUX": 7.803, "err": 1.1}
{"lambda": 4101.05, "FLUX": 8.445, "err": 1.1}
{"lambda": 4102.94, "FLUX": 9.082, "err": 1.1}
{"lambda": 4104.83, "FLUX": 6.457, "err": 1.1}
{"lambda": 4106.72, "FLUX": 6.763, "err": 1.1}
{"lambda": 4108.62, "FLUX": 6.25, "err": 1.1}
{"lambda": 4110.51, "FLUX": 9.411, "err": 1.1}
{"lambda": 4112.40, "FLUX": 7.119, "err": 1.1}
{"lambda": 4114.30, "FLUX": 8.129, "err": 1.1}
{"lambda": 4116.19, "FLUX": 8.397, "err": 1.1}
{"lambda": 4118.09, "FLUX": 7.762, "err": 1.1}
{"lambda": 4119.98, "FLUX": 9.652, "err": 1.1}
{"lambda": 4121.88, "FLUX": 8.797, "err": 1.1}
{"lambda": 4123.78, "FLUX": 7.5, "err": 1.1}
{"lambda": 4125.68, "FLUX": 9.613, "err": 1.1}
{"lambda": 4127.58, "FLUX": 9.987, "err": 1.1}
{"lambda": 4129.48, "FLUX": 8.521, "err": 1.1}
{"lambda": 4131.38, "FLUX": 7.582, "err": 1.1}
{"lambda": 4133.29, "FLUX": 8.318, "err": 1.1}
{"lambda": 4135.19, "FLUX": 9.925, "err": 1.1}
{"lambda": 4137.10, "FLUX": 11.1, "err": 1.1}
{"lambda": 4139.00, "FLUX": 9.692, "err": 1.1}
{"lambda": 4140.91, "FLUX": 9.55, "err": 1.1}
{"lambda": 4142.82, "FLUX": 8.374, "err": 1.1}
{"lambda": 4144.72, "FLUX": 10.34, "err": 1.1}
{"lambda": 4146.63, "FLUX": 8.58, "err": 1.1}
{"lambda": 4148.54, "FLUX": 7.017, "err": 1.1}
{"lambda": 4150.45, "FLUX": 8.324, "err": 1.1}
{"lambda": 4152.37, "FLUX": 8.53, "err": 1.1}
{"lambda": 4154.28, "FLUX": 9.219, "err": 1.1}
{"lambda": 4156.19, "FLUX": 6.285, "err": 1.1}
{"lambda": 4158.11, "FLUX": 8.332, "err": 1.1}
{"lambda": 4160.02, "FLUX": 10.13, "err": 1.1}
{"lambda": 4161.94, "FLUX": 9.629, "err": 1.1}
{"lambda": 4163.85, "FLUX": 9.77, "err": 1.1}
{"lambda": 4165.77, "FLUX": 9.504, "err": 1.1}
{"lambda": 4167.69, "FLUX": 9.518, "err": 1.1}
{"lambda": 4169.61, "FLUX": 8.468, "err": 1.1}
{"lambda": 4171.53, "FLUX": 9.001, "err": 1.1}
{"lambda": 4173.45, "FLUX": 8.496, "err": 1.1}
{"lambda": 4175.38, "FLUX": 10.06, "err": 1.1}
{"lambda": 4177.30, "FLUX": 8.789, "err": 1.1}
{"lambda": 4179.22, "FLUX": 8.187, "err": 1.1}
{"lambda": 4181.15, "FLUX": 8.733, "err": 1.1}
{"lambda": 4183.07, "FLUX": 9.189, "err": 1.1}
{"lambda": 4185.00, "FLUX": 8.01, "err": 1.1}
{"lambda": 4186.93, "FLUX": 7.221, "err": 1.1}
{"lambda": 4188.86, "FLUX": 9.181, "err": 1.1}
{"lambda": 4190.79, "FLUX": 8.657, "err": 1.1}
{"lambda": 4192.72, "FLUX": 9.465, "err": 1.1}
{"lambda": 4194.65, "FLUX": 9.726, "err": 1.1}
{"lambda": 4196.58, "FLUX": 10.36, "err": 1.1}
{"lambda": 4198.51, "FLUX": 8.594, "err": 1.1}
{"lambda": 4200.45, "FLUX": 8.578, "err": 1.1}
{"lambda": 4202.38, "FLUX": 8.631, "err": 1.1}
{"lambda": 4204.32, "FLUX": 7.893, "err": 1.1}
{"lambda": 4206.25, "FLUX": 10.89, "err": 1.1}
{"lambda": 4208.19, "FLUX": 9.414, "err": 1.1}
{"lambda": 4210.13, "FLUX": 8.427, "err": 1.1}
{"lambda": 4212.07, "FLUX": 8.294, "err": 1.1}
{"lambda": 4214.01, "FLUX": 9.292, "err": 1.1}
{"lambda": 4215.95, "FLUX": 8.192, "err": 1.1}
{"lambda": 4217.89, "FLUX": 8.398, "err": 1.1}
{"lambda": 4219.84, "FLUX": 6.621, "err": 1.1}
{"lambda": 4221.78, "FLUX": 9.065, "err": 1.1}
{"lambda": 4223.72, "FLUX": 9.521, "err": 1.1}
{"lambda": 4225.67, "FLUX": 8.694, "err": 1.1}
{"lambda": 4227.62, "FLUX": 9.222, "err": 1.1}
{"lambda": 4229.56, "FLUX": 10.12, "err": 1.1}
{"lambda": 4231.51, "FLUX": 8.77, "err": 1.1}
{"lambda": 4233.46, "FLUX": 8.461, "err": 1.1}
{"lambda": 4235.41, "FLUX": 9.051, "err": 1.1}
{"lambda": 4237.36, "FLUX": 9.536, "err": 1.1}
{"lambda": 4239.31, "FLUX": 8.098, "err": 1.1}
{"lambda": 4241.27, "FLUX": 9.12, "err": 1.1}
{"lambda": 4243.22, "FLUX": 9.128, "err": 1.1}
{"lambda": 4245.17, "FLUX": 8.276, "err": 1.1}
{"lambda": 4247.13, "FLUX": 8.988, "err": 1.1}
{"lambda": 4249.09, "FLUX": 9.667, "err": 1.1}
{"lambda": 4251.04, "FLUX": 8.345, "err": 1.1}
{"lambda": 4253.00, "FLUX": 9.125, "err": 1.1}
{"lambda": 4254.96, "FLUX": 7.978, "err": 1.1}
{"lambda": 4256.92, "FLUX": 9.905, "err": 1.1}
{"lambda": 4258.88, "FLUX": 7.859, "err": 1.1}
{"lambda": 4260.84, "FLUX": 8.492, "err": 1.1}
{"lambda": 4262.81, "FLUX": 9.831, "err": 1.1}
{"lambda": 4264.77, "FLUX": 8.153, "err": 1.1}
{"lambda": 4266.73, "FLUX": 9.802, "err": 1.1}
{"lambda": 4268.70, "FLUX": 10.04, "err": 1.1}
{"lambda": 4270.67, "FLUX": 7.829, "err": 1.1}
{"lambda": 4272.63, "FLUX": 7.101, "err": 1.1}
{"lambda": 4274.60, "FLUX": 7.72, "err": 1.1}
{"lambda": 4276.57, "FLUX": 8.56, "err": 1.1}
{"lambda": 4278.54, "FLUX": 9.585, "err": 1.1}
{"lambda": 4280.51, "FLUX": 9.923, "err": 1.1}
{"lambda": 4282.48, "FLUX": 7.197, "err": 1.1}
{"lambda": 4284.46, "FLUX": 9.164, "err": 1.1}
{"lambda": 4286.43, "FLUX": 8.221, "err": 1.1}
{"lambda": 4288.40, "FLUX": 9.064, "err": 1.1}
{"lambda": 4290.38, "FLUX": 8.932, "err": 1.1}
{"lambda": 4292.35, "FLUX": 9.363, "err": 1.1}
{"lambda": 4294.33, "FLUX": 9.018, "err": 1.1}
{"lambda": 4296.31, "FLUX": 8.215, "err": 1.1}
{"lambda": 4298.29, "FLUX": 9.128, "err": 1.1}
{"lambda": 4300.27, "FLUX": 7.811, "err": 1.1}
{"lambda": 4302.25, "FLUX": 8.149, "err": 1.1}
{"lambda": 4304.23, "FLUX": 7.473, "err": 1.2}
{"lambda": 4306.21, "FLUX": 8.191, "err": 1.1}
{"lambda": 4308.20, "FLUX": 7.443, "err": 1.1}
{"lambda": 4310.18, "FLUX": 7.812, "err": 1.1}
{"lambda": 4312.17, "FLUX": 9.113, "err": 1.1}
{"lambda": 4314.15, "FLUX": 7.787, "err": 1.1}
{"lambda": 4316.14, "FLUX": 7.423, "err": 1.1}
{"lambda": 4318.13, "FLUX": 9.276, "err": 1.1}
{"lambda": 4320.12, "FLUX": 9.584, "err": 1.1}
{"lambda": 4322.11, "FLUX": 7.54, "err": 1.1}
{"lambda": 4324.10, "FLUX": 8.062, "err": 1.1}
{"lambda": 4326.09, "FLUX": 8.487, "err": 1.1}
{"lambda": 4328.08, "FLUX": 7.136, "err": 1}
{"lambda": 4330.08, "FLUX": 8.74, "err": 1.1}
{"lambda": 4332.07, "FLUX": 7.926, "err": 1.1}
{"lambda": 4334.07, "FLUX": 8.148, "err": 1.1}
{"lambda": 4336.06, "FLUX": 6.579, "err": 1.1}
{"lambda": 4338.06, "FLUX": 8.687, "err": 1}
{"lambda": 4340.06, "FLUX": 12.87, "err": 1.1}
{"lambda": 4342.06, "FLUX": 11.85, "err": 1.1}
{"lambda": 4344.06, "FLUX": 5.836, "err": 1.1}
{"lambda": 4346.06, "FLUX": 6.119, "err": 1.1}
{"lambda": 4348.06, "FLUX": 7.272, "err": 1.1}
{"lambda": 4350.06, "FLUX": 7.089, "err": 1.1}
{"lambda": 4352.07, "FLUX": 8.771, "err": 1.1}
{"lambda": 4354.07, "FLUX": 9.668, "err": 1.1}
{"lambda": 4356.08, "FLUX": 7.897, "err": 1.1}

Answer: 3.8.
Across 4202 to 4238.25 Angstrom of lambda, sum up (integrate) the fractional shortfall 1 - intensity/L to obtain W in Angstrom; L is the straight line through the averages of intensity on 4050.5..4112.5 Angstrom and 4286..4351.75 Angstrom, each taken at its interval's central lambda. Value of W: -2.6 Angstrom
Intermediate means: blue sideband 8.21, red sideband 8.32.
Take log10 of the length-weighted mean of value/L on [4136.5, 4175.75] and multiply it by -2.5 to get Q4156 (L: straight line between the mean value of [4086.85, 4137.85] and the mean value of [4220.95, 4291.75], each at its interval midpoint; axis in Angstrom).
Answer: -0.08 mag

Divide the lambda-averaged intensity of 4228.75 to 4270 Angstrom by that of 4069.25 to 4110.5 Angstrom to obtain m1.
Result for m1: 1.1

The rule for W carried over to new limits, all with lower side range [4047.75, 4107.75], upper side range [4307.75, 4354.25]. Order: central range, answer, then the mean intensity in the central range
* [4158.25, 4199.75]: -3.68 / 9.06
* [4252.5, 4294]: -2.26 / 8.75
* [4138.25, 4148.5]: -0.94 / 9.1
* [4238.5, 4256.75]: -1.09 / 8.8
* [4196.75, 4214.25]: -1.31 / 8.94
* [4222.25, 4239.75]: -1.62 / 9.08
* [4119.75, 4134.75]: -0.73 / 8.74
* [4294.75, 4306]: 0.13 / 8.2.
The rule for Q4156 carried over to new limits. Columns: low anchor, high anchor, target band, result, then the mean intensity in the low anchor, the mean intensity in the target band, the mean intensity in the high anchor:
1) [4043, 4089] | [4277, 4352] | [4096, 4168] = 0.02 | 8.8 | 8.55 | 8.39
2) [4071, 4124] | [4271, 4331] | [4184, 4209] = -0.10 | 8.01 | 8.97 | 8.37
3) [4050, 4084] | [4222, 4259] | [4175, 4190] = 0.03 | 8.71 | 8.62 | 8.97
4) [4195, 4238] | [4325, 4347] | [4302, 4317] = 0.08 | 8.92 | 7.92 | 8.4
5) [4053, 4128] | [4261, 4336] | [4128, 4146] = -0.12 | 8.26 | 9.28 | 8.43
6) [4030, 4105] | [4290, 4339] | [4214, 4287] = -0.06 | 8.6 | 8.76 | 8.23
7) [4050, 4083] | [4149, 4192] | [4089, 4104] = 0.16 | 8.65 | 7.53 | 8.77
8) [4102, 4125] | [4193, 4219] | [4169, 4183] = -0.03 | 7.96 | 8.85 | 8.98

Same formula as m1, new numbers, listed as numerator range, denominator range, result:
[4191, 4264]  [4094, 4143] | 1.07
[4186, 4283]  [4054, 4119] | 1.08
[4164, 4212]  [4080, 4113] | 1.13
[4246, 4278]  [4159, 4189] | 0.97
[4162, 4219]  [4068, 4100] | 1.11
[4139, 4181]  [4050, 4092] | 1.03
